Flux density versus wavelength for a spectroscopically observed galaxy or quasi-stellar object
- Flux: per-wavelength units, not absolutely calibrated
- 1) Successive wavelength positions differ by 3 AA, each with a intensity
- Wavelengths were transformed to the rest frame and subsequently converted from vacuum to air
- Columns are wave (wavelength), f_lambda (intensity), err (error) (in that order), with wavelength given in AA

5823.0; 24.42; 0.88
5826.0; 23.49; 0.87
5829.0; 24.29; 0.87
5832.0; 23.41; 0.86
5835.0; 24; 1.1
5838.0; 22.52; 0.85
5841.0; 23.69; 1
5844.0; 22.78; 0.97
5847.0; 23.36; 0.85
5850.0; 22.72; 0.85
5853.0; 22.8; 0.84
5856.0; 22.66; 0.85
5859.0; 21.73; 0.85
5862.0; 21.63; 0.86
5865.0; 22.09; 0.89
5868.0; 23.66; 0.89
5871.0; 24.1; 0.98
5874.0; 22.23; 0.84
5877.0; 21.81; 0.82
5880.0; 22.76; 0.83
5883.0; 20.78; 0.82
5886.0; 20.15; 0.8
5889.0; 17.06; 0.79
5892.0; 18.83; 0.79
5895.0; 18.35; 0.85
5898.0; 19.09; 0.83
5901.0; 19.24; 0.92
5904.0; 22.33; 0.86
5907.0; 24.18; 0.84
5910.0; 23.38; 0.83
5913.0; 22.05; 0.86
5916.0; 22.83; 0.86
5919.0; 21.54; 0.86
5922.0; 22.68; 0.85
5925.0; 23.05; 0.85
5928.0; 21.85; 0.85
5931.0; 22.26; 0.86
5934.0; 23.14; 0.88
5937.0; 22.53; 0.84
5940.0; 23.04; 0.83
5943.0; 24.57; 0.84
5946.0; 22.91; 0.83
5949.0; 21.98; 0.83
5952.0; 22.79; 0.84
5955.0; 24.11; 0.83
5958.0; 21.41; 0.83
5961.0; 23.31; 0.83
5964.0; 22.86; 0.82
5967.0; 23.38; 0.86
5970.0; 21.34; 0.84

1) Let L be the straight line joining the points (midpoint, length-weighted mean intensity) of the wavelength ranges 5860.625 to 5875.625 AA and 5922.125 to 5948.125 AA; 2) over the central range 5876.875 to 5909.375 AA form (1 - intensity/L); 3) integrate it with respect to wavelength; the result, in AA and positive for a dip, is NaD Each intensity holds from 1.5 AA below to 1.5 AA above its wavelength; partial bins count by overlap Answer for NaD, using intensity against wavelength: 3.4 AA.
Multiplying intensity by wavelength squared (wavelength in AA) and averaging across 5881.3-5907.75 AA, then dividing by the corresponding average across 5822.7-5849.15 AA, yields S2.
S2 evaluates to 0.9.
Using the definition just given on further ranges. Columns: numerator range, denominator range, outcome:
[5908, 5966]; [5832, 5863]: 1.03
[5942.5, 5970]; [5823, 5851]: 1.02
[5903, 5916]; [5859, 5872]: 1.03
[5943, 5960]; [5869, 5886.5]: 1.06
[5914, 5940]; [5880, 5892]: 1.16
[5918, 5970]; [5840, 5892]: 1.06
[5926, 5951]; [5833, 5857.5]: 1.02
